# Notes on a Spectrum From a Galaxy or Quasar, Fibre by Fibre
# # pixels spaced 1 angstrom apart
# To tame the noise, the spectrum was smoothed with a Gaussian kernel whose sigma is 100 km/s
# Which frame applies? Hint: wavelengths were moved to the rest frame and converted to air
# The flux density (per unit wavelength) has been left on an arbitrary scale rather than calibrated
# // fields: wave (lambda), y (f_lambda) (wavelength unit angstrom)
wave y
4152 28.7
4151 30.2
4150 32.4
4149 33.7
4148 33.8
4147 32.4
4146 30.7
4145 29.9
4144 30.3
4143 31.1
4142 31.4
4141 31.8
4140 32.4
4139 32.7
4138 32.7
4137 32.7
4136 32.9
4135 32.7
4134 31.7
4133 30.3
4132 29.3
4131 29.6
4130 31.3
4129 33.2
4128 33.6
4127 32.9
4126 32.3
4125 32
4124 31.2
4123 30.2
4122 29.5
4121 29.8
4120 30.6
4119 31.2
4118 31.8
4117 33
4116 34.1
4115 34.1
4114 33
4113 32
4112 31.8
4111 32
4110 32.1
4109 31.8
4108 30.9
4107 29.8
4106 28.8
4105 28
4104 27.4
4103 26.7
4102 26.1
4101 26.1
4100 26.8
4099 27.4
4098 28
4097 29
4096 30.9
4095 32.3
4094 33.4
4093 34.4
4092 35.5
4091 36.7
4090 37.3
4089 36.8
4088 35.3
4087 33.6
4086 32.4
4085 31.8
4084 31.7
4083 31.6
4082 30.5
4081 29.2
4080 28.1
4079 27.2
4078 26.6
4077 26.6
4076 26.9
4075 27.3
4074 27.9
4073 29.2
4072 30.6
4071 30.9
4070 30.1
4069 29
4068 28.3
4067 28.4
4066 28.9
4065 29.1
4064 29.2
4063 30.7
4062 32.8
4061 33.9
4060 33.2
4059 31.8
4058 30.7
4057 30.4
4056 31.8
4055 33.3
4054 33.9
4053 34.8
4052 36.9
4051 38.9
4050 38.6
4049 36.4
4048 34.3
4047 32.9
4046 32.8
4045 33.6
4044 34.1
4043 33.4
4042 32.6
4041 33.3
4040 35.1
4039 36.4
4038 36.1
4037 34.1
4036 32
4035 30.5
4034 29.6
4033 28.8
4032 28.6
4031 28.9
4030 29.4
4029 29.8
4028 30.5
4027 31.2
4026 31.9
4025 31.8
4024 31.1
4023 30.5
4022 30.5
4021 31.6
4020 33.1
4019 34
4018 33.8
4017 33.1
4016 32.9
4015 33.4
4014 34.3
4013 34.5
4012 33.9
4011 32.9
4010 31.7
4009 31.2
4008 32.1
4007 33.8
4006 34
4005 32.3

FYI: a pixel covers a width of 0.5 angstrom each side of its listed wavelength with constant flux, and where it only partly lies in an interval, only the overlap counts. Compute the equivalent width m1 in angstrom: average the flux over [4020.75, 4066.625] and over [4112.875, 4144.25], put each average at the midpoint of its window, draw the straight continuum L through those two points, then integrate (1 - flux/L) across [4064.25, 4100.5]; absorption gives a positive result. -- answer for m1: 1.79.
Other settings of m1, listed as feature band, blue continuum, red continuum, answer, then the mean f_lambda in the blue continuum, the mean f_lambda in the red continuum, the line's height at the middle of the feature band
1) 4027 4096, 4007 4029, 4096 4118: -1.6 angstrom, 32.4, 30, 31.2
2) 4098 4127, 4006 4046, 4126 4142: 1.5 angstrom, 32.3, 32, 32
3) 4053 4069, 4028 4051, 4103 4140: 0.7 angstrom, 32.9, 31.4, 32.5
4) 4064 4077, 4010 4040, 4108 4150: 1.3 angstrom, 32.1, 31.8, 32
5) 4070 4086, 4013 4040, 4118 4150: 1.3 angstrom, 32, 31.6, 31.8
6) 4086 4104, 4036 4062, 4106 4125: 0.5 angstrom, 34.1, 31.5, 32.3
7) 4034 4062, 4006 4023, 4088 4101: -1.0 angstrom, 32.9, 32.2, 32.6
